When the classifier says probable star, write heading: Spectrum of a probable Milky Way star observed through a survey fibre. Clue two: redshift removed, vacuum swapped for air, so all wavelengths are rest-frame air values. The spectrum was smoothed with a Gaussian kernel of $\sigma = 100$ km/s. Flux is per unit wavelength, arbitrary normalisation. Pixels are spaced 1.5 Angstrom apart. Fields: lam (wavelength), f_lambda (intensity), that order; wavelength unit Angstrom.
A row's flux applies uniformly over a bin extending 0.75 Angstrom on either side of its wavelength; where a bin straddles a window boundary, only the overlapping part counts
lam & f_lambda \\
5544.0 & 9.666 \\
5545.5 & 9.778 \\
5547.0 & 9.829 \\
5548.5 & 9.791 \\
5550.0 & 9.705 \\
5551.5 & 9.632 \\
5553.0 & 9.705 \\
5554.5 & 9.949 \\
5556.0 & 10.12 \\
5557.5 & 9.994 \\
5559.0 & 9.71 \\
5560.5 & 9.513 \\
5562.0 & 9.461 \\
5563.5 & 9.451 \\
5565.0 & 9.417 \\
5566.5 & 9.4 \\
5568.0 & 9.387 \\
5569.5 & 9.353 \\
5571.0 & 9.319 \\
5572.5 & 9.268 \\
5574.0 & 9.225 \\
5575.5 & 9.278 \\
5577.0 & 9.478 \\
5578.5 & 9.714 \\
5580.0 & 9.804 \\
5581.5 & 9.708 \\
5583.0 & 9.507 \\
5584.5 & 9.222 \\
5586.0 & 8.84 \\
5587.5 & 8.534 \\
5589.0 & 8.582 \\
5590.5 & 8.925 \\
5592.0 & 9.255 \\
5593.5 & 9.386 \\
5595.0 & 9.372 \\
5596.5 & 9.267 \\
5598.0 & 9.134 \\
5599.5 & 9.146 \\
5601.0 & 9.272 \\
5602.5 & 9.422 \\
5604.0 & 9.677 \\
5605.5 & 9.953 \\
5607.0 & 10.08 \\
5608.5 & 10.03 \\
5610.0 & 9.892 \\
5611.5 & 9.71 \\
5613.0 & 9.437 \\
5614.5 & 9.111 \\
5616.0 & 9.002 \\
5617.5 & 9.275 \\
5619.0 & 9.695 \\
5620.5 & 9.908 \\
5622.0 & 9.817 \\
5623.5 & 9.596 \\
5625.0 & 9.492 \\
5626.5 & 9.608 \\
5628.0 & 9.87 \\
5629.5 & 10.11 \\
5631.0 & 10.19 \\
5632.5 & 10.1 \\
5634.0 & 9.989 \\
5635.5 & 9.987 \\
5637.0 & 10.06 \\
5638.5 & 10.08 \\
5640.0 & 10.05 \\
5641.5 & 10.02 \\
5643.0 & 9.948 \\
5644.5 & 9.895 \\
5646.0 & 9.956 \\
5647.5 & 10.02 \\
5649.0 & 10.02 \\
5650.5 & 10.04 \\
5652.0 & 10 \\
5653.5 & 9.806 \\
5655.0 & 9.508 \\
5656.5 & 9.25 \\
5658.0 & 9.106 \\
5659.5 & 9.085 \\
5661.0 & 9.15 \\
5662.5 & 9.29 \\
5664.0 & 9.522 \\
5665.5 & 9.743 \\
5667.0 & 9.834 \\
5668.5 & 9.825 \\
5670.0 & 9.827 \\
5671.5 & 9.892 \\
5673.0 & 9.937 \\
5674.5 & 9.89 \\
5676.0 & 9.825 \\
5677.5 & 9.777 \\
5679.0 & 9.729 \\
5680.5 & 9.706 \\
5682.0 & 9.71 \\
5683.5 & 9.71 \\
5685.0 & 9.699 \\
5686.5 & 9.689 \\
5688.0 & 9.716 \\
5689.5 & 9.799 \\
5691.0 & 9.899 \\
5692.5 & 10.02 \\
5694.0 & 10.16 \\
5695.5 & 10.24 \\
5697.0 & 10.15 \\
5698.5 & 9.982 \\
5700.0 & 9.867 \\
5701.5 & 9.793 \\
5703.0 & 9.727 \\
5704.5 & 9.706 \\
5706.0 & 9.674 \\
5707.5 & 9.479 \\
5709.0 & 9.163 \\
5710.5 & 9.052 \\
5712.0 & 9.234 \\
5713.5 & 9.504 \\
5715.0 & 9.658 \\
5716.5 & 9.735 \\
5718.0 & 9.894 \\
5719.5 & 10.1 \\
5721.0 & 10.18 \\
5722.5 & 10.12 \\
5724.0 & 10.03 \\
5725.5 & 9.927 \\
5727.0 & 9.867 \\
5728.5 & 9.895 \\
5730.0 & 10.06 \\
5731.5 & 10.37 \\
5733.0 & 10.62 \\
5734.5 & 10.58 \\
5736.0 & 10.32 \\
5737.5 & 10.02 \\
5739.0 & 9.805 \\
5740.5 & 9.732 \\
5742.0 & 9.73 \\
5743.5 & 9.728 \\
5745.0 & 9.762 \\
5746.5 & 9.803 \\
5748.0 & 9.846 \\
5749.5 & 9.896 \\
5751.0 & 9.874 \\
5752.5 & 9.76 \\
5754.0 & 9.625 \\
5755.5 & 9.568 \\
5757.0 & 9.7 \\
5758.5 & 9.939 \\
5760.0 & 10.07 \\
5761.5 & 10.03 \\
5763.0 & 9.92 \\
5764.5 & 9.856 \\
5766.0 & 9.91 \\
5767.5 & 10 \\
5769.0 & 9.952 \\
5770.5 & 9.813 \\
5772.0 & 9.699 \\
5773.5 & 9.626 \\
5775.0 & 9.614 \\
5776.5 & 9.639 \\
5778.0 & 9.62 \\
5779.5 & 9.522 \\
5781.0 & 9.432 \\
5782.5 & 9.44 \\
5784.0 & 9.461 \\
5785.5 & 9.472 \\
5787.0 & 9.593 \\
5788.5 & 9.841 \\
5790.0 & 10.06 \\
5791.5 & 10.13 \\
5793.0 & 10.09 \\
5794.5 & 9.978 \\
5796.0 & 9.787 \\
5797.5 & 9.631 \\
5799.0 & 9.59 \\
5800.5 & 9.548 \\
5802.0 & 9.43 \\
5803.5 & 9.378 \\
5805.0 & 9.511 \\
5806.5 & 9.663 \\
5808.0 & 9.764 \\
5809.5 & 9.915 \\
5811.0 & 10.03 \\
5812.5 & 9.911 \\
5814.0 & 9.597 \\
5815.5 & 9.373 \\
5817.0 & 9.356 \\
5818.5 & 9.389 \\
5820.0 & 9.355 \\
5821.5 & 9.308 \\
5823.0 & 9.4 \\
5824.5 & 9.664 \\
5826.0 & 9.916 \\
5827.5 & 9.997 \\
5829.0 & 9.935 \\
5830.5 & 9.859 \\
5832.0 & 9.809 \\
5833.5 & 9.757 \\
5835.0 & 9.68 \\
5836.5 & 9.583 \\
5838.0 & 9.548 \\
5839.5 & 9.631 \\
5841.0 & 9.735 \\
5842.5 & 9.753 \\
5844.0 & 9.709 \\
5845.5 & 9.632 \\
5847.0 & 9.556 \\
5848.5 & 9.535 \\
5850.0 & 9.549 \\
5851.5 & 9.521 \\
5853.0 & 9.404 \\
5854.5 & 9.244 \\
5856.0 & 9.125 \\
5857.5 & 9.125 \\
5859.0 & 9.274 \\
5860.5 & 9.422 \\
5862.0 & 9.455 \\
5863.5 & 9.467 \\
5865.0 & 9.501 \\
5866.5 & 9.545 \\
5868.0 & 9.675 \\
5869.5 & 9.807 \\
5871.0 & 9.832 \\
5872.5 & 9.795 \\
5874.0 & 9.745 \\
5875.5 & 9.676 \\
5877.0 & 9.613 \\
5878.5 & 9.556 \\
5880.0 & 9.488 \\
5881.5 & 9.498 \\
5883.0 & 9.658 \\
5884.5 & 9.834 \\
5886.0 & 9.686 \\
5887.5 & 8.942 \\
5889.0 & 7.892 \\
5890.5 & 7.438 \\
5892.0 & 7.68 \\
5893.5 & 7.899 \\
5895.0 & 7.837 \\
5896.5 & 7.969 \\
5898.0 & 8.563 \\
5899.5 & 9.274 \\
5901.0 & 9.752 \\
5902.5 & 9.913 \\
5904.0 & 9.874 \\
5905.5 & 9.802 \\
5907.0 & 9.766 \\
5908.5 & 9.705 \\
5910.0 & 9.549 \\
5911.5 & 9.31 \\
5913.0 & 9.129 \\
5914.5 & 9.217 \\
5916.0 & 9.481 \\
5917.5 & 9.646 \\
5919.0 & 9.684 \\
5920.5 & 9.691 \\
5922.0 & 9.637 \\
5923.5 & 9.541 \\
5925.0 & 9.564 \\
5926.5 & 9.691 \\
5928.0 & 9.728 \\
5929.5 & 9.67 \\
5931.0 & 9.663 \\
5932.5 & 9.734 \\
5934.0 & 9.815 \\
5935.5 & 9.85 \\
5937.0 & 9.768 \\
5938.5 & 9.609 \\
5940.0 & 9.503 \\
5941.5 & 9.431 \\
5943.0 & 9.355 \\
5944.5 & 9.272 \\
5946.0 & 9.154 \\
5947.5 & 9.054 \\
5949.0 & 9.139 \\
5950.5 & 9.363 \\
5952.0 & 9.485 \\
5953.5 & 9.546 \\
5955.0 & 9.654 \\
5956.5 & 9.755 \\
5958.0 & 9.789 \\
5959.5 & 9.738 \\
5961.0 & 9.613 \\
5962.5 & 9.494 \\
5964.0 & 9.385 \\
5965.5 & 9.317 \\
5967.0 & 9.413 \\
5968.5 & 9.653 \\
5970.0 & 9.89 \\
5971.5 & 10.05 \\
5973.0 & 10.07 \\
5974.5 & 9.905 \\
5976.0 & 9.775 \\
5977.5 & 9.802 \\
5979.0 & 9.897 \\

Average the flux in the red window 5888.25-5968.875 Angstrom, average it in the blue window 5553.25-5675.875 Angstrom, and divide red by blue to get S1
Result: 0.97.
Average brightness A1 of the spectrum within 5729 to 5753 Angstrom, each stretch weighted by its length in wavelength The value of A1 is 10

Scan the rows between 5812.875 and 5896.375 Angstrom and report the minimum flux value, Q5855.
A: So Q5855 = 7.438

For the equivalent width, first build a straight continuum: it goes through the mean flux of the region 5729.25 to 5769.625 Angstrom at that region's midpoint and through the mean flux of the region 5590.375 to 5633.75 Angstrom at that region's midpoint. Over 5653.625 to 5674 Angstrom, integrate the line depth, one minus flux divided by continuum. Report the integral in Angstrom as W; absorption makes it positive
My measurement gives 0.4 Angstrom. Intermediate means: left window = 9.59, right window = 9.94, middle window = 9.55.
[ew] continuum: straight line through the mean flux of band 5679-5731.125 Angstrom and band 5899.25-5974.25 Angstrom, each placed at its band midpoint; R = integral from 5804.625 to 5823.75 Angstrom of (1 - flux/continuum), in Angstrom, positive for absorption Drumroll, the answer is 0.23 Angstrom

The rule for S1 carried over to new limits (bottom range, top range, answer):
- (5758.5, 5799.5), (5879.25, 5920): 0.93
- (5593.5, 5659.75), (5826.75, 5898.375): 0.96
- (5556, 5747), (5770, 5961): 0.98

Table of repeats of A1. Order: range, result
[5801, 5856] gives 9.62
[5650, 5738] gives 9.8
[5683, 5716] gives 9.72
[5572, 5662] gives 9.58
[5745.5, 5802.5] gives 9.76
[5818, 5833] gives 9.67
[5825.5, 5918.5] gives 9.4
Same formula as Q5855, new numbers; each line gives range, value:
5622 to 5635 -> 9.492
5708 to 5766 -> 9.052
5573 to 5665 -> 8.534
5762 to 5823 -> 9.308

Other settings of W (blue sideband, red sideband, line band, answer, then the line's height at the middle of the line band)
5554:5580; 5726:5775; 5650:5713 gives 0.5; 9.77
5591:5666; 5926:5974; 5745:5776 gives -0.6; 9.63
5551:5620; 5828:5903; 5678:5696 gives -0.8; 9.41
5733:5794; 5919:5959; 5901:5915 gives 0.0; 9.61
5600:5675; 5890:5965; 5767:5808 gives -0.6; 9.55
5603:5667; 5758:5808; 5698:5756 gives -0.6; 9.74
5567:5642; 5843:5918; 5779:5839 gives -1.9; 9.37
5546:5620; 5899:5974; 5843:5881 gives 0.1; 9.56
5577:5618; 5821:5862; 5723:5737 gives -1.0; 9.49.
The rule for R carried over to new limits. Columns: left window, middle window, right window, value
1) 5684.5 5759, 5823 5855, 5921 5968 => 0.1 Angstrom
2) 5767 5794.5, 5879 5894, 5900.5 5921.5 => 1.2 Angstrom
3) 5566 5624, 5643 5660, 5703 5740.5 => -0.2 Angstrom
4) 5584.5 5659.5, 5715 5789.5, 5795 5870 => -2.0 Angstrom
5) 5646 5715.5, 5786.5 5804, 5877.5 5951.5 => -0.5 Angstrom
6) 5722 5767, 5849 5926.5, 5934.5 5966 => 2.5 Angstrom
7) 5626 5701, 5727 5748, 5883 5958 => -0.7 Angstrom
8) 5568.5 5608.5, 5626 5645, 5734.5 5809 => -1.1 Angstrom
